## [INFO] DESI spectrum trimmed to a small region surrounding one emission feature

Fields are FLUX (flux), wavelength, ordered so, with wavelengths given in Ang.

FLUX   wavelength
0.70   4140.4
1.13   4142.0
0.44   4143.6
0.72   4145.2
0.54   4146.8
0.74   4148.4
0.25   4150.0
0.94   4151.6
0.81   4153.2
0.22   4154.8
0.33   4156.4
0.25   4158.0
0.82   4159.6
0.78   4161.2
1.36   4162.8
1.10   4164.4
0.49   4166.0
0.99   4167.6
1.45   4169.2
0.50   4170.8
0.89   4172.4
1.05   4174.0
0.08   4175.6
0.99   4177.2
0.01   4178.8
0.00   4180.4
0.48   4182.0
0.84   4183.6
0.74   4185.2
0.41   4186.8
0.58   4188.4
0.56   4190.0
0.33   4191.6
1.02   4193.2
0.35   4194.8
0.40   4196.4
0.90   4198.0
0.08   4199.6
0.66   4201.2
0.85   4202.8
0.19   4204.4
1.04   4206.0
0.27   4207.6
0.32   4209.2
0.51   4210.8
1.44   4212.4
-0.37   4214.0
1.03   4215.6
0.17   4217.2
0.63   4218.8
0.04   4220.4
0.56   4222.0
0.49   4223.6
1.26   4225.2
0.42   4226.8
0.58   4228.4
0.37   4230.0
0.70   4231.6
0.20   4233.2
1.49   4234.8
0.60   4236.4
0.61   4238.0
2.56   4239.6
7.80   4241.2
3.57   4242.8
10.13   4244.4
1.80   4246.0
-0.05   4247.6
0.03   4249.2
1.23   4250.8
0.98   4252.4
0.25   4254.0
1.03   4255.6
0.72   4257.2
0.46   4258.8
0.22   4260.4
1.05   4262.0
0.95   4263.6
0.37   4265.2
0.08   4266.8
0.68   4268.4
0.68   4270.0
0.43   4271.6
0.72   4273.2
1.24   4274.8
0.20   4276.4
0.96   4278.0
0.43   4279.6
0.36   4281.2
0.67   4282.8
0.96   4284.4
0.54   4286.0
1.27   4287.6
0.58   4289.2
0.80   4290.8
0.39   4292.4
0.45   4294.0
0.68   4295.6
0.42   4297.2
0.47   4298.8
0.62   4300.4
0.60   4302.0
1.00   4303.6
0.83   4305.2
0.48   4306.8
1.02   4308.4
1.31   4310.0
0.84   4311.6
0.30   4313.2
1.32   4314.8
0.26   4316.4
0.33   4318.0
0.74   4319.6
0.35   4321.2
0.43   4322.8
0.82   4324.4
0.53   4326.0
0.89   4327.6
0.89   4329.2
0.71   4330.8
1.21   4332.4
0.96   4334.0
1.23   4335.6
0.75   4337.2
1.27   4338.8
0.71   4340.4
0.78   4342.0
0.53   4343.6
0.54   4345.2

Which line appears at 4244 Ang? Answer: [O II] 3727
